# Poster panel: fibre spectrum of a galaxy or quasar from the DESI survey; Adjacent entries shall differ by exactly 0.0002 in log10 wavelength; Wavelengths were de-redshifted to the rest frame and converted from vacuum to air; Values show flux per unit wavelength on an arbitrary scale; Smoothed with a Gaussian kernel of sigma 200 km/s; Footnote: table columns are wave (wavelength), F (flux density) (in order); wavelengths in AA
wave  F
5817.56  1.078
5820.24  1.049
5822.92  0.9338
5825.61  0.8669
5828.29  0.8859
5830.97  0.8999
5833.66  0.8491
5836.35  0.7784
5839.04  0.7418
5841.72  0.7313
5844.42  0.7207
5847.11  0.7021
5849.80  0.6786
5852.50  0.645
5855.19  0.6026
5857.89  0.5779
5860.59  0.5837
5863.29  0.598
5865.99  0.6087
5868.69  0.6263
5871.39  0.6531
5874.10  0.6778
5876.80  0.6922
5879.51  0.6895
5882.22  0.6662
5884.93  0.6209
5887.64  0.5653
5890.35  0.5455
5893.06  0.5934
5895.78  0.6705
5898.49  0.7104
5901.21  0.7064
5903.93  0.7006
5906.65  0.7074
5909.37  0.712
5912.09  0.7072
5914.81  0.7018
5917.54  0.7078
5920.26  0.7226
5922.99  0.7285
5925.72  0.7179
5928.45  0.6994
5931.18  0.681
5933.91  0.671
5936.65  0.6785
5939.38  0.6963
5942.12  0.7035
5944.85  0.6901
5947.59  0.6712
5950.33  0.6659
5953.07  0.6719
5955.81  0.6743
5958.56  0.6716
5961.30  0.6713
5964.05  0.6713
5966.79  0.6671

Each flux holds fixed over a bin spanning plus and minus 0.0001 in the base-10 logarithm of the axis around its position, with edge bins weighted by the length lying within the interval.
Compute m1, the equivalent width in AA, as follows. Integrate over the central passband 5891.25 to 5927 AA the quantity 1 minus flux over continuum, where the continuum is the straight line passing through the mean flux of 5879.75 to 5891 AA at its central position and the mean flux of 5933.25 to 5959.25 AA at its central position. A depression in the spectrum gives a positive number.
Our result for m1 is -3.3 AA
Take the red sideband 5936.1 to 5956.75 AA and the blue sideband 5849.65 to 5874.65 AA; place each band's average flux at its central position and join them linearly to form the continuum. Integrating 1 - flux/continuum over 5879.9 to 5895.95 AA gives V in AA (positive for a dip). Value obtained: 0.72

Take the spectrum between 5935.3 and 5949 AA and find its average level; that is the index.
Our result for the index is 0.688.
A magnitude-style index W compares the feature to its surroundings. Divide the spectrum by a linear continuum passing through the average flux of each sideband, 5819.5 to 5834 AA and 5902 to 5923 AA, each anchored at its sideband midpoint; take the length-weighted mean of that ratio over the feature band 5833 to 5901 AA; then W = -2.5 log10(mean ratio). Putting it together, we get 0.232 mag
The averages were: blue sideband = 0.913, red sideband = 0.71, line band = 0.66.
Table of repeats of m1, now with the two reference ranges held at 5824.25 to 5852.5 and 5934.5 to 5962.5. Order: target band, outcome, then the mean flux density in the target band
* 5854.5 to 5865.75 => 2.5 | 0.591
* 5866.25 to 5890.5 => 3.3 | 0.641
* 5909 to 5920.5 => 0.0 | 0.709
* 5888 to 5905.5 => 1.8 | 0.65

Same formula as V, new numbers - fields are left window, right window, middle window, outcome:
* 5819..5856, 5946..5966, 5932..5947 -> 0.0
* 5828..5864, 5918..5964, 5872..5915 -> 2.1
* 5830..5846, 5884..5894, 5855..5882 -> 1.0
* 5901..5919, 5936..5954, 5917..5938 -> -0.2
